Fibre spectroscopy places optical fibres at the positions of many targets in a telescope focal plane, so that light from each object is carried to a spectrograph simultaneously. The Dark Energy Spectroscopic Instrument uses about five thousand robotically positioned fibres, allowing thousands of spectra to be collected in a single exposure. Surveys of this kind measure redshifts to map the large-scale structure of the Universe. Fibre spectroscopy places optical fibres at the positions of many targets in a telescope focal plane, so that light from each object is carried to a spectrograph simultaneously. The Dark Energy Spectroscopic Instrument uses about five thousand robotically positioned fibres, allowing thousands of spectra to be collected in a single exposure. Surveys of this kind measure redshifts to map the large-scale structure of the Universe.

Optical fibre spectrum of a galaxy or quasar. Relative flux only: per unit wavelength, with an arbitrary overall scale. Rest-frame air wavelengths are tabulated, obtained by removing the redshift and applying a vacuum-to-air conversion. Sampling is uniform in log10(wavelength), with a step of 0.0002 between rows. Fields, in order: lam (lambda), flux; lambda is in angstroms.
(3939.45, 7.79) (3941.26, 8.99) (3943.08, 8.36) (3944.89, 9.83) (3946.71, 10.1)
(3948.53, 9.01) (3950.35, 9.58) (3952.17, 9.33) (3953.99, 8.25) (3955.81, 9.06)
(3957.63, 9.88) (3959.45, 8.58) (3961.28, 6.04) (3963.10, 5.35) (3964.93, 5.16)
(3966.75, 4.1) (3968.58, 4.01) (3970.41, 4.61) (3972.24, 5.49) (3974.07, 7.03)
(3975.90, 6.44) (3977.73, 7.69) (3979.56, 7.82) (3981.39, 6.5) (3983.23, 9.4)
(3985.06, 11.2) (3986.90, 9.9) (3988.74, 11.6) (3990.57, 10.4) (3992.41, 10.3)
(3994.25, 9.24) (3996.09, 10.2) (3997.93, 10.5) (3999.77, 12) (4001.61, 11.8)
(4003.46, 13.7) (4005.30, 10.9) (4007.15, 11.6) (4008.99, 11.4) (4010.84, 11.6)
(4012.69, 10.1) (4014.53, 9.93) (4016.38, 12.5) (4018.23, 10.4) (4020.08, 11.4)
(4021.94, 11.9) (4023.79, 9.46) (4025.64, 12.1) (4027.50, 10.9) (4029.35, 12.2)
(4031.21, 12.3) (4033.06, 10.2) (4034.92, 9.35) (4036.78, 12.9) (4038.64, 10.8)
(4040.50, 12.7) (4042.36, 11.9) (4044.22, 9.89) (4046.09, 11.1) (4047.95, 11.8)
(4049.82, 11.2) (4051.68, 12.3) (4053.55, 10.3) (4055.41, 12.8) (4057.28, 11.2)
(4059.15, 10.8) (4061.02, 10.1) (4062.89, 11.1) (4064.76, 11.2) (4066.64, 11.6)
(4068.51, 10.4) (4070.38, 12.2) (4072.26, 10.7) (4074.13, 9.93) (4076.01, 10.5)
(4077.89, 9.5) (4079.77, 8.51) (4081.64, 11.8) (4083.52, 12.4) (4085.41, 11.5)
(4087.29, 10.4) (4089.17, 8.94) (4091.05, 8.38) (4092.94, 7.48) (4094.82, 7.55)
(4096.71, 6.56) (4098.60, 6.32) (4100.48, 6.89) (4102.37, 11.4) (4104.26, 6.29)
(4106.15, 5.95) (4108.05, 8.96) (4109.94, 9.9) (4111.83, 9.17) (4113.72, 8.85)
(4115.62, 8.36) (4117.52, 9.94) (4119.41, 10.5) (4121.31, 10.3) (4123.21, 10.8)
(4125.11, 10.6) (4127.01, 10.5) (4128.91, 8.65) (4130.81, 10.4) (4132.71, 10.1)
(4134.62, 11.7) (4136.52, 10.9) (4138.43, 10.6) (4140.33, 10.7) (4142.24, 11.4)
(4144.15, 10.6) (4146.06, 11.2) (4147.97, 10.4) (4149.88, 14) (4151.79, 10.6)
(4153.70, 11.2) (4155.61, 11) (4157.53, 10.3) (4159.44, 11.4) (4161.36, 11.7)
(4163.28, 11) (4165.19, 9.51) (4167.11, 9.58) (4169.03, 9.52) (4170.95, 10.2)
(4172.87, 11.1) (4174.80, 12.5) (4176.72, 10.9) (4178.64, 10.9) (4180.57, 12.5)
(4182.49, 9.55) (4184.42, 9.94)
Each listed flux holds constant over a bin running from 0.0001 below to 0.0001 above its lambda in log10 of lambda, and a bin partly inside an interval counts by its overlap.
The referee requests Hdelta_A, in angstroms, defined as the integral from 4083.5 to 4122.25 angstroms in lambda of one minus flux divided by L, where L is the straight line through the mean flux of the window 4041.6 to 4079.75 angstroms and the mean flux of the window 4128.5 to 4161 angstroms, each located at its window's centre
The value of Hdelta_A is 7.7 angstroms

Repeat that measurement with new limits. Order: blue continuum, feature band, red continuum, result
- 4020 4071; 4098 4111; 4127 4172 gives 3.5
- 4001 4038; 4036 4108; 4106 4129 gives 1.8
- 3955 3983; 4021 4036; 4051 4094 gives -3.7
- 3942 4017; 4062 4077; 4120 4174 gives -1.5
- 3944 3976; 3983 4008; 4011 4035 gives -4.0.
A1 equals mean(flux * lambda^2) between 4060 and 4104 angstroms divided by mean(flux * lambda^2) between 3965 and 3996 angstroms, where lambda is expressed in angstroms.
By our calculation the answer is 1.3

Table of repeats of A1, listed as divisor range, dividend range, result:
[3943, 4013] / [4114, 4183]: 1.30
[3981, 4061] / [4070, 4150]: 0.92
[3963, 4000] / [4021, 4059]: 1.45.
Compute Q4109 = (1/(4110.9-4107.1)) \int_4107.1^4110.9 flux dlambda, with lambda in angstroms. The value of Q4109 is 9.43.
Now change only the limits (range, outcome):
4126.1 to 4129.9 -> 9.58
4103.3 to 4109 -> 7.07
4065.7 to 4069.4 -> 11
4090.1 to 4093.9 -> 7.94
